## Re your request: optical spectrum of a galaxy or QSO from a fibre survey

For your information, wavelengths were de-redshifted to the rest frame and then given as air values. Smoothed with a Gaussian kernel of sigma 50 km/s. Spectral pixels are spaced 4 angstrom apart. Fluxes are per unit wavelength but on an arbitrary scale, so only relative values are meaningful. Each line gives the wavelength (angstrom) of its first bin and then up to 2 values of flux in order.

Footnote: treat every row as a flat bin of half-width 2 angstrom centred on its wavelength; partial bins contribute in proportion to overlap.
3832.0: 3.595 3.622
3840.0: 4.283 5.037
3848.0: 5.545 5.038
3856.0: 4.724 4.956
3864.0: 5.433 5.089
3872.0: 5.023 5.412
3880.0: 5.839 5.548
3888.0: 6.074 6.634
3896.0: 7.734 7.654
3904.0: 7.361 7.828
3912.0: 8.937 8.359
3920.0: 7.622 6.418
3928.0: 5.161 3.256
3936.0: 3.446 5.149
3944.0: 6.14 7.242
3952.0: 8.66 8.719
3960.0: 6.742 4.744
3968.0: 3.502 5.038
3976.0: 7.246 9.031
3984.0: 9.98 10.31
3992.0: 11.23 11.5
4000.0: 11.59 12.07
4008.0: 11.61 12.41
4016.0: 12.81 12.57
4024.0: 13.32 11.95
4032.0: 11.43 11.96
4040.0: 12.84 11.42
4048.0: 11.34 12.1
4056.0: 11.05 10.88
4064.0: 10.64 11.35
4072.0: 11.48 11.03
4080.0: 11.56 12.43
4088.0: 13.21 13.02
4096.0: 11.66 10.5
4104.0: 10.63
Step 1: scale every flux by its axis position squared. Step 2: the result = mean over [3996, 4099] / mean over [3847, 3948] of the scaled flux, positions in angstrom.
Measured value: 2.1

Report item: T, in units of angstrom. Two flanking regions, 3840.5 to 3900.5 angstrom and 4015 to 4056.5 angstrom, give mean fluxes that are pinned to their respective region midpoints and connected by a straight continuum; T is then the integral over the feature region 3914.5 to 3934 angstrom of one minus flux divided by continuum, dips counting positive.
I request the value 4.0 angstrom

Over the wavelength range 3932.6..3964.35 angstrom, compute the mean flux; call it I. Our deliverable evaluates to 6.3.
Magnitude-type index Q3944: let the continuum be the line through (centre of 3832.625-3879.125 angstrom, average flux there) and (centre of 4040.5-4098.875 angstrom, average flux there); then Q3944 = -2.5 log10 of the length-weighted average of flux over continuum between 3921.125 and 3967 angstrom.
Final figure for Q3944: 0.28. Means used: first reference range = 4.91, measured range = 5.95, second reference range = 11.7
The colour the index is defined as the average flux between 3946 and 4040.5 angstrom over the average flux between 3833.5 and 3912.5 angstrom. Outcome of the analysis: 1.7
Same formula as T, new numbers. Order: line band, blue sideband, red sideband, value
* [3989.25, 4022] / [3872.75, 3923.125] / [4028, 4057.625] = -4.32 angstrom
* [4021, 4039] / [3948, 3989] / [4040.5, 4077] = -3.92 angstrom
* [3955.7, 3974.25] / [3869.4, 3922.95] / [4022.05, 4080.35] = 7.16 angstrom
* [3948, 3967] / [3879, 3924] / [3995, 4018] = 5.28 angstrom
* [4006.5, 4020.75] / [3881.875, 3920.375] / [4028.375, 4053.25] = -1.79 angstrom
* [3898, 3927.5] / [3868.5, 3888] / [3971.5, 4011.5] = -3.01 angstrom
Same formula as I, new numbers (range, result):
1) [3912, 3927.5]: 7.43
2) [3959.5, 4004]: 8.49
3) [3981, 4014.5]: 11.3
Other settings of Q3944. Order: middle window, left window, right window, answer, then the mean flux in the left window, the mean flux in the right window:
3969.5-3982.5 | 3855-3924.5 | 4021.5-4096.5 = 0.291 mag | 6.51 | 11.8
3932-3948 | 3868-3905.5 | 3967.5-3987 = 0.359 mag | 6.28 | 7.4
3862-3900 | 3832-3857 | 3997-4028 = 0.062 mag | 4.62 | 12.3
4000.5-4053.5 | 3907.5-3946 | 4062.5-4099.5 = -0.233 mag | 6.17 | 11.8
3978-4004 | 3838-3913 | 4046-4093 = -0.147 mag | 5.97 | 11.6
